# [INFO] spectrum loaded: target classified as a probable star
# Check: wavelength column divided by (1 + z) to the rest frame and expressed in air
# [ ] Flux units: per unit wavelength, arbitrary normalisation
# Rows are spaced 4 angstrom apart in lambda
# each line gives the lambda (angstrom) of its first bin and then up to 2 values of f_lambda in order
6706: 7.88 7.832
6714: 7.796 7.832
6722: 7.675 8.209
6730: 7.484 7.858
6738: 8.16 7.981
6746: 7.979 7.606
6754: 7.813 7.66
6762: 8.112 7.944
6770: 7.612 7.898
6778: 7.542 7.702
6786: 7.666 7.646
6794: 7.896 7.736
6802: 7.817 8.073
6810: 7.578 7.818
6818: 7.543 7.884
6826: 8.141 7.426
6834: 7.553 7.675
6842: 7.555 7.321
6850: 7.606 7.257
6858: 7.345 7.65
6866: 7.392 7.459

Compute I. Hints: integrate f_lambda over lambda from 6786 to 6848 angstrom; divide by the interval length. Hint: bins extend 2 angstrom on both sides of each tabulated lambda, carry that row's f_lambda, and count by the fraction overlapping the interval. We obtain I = 7.71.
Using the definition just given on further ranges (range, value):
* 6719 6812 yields 7.81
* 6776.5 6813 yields 7.74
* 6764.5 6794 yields 7.72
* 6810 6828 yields 7.82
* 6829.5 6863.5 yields 7.49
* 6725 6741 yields 7.91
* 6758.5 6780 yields 7.81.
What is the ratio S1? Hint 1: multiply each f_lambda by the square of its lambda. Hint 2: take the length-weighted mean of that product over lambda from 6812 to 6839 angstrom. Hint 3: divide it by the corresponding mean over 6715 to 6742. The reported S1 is 1.0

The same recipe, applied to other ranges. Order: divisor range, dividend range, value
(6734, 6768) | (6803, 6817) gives 1.00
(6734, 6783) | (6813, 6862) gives 0.99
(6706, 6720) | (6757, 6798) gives 1.01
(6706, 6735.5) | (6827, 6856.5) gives 1.00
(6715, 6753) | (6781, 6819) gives 1.01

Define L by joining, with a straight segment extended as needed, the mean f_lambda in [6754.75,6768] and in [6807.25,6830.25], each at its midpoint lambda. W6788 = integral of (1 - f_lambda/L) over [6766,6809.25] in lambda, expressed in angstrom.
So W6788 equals 0.4 angstrom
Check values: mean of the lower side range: 7.9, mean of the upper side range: 7.77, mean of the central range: 7.76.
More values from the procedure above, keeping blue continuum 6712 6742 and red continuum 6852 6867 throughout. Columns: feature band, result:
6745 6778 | -0.2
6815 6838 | -0.6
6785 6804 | -0.3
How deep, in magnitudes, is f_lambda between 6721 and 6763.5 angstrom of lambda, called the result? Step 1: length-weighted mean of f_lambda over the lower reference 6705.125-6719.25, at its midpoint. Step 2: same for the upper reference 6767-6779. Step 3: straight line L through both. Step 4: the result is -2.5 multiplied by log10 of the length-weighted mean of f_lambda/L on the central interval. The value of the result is -0.01 mag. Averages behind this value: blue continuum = 7.83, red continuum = 7.72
